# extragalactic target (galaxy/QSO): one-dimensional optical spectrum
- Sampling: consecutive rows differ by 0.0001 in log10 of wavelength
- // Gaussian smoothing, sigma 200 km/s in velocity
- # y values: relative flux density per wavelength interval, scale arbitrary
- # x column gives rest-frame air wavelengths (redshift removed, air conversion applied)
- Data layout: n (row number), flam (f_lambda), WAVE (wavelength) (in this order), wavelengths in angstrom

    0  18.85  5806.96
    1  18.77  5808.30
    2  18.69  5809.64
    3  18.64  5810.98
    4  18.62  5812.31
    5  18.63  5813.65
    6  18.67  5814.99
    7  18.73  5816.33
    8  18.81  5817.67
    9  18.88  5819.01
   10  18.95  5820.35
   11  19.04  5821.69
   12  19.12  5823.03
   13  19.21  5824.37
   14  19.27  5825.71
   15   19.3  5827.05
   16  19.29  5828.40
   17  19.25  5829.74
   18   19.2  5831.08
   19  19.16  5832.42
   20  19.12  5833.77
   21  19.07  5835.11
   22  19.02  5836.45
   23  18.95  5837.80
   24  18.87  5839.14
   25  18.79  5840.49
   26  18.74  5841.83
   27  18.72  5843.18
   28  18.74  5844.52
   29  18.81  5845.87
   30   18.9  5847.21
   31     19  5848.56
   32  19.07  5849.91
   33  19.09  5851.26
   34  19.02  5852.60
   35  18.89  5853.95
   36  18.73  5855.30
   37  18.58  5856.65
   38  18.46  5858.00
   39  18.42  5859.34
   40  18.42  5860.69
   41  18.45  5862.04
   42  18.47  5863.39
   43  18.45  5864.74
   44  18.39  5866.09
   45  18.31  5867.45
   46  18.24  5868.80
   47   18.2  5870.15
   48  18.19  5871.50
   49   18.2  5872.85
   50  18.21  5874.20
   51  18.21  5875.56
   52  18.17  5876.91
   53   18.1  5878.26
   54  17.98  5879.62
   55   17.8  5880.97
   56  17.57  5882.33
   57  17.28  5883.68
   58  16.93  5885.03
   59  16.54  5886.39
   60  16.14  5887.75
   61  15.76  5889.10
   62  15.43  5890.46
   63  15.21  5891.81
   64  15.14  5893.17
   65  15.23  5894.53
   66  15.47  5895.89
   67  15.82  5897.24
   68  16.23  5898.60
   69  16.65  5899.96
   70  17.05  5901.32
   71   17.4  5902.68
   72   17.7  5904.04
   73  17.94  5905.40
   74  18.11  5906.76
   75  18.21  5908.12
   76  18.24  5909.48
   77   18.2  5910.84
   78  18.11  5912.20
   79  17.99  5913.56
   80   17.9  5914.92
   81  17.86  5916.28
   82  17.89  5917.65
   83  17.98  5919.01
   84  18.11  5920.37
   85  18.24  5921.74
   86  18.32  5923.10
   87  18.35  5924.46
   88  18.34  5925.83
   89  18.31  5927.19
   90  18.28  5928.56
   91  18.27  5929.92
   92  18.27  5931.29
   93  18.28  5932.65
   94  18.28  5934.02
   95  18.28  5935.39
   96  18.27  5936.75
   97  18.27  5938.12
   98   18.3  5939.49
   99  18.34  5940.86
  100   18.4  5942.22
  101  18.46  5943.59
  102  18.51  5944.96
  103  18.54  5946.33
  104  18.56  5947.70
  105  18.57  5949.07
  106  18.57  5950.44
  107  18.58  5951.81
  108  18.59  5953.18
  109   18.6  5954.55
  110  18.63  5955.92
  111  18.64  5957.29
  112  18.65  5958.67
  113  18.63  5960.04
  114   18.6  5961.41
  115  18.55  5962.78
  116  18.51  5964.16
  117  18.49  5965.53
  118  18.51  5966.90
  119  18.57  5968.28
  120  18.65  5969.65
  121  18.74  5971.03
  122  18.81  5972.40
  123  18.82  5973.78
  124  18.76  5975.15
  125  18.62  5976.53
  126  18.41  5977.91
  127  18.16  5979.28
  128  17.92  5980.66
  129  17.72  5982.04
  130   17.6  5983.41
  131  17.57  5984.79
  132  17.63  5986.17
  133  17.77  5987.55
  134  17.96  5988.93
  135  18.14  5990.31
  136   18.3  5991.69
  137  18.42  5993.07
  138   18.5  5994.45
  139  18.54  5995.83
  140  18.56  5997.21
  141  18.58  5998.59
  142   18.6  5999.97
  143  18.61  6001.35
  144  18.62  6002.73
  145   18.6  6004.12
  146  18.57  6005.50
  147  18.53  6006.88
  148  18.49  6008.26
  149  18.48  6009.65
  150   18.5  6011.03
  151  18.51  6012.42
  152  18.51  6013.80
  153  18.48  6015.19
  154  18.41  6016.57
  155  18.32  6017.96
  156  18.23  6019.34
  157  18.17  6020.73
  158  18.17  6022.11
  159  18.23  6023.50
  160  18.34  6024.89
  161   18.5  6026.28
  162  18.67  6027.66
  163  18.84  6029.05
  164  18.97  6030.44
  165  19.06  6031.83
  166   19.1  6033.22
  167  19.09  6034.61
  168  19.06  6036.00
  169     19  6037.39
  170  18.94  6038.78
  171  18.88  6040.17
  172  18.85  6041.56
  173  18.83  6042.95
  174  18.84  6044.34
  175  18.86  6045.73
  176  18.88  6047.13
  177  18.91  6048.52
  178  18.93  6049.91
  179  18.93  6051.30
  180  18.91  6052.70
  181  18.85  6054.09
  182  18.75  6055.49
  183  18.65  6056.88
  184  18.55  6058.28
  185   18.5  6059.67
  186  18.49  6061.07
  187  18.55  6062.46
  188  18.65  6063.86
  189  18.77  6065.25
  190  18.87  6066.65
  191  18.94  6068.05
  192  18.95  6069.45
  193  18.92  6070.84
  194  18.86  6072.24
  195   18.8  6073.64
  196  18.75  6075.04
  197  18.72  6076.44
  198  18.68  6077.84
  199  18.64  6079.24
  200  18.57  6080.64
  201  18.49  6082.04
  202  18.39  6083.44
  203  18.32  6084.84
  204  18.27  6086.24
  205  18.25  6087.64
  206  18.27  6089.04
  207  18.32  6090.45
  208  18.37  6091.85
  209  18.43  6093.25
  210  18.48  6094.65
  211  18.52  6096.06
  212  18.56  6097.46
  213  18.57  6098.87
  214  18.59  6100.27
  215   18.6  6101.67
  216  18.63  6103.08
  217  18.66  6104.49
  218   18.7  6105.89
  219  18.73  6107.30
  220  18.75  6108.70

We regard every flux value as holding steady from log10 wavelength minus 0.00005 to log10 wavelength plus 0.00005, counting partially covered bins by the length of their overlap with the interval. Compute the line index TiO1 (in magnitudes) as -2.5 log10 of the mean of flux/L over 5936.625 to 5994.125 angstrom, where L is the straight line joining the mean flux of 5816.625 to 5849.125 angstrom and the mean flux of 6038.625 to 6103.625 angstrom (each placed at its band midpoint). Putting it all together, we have 0.02 mag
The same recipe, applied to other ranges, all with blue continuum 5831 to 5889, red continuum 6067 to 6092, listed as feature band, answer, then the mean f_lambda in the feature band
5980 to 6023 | 0.013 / 18.3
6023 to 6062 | -0.014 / 18.8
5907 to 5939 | 0.015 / 18.2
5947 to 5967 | -0.007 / 18.6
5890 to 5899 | 0.187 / 15.5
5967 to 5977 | -0.012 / 18.7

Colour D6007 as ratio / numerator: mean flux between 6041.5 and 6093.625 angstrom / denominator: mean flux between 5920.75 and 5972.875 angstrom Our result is 1.0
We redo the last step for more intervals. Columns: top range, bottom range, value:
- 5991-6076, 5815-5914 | 1.03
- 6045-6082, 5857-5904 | 1.08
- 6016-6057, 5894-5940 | 1.05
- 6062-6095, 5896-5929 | 1.05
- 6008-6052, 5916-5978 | 1.01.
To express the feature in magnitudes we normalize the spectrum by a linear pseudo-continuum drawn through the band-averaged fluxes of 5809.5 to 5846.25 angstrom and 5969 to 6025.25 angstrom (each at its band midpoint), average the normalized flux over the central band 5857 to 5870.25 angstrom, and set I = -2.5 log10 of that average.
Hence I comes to 0.02 mag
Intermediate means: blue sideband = 18.9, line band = 18.4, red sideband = 18.4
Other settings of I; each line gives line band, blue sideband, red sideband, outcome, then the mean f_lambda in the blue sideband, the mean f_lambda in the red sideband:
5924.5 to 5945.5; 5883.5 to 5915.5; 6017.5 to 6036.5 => -0.06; 16.9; 18.6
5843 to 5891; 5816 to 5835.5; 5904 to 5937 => 0.03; 19.1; 18.2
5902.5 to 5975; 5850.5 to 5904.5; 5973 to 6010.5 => -0.02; 17.5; 18.3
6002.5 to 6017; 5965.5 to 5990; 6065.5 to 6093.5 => -0.01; 18.3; 18.6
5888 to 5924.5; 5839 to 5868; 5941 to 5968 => 0.09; 18.7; 18.6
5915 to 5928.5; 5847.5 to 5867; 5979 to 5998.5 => 0.01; 18.7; 18.1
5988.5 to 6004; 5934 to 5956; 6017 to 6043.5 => 0.01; 18.5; 18.7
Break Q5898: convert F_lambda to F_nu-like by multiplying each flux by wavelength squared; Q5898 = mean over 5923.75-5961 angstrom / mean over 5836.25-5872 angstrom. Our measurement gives 1.02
